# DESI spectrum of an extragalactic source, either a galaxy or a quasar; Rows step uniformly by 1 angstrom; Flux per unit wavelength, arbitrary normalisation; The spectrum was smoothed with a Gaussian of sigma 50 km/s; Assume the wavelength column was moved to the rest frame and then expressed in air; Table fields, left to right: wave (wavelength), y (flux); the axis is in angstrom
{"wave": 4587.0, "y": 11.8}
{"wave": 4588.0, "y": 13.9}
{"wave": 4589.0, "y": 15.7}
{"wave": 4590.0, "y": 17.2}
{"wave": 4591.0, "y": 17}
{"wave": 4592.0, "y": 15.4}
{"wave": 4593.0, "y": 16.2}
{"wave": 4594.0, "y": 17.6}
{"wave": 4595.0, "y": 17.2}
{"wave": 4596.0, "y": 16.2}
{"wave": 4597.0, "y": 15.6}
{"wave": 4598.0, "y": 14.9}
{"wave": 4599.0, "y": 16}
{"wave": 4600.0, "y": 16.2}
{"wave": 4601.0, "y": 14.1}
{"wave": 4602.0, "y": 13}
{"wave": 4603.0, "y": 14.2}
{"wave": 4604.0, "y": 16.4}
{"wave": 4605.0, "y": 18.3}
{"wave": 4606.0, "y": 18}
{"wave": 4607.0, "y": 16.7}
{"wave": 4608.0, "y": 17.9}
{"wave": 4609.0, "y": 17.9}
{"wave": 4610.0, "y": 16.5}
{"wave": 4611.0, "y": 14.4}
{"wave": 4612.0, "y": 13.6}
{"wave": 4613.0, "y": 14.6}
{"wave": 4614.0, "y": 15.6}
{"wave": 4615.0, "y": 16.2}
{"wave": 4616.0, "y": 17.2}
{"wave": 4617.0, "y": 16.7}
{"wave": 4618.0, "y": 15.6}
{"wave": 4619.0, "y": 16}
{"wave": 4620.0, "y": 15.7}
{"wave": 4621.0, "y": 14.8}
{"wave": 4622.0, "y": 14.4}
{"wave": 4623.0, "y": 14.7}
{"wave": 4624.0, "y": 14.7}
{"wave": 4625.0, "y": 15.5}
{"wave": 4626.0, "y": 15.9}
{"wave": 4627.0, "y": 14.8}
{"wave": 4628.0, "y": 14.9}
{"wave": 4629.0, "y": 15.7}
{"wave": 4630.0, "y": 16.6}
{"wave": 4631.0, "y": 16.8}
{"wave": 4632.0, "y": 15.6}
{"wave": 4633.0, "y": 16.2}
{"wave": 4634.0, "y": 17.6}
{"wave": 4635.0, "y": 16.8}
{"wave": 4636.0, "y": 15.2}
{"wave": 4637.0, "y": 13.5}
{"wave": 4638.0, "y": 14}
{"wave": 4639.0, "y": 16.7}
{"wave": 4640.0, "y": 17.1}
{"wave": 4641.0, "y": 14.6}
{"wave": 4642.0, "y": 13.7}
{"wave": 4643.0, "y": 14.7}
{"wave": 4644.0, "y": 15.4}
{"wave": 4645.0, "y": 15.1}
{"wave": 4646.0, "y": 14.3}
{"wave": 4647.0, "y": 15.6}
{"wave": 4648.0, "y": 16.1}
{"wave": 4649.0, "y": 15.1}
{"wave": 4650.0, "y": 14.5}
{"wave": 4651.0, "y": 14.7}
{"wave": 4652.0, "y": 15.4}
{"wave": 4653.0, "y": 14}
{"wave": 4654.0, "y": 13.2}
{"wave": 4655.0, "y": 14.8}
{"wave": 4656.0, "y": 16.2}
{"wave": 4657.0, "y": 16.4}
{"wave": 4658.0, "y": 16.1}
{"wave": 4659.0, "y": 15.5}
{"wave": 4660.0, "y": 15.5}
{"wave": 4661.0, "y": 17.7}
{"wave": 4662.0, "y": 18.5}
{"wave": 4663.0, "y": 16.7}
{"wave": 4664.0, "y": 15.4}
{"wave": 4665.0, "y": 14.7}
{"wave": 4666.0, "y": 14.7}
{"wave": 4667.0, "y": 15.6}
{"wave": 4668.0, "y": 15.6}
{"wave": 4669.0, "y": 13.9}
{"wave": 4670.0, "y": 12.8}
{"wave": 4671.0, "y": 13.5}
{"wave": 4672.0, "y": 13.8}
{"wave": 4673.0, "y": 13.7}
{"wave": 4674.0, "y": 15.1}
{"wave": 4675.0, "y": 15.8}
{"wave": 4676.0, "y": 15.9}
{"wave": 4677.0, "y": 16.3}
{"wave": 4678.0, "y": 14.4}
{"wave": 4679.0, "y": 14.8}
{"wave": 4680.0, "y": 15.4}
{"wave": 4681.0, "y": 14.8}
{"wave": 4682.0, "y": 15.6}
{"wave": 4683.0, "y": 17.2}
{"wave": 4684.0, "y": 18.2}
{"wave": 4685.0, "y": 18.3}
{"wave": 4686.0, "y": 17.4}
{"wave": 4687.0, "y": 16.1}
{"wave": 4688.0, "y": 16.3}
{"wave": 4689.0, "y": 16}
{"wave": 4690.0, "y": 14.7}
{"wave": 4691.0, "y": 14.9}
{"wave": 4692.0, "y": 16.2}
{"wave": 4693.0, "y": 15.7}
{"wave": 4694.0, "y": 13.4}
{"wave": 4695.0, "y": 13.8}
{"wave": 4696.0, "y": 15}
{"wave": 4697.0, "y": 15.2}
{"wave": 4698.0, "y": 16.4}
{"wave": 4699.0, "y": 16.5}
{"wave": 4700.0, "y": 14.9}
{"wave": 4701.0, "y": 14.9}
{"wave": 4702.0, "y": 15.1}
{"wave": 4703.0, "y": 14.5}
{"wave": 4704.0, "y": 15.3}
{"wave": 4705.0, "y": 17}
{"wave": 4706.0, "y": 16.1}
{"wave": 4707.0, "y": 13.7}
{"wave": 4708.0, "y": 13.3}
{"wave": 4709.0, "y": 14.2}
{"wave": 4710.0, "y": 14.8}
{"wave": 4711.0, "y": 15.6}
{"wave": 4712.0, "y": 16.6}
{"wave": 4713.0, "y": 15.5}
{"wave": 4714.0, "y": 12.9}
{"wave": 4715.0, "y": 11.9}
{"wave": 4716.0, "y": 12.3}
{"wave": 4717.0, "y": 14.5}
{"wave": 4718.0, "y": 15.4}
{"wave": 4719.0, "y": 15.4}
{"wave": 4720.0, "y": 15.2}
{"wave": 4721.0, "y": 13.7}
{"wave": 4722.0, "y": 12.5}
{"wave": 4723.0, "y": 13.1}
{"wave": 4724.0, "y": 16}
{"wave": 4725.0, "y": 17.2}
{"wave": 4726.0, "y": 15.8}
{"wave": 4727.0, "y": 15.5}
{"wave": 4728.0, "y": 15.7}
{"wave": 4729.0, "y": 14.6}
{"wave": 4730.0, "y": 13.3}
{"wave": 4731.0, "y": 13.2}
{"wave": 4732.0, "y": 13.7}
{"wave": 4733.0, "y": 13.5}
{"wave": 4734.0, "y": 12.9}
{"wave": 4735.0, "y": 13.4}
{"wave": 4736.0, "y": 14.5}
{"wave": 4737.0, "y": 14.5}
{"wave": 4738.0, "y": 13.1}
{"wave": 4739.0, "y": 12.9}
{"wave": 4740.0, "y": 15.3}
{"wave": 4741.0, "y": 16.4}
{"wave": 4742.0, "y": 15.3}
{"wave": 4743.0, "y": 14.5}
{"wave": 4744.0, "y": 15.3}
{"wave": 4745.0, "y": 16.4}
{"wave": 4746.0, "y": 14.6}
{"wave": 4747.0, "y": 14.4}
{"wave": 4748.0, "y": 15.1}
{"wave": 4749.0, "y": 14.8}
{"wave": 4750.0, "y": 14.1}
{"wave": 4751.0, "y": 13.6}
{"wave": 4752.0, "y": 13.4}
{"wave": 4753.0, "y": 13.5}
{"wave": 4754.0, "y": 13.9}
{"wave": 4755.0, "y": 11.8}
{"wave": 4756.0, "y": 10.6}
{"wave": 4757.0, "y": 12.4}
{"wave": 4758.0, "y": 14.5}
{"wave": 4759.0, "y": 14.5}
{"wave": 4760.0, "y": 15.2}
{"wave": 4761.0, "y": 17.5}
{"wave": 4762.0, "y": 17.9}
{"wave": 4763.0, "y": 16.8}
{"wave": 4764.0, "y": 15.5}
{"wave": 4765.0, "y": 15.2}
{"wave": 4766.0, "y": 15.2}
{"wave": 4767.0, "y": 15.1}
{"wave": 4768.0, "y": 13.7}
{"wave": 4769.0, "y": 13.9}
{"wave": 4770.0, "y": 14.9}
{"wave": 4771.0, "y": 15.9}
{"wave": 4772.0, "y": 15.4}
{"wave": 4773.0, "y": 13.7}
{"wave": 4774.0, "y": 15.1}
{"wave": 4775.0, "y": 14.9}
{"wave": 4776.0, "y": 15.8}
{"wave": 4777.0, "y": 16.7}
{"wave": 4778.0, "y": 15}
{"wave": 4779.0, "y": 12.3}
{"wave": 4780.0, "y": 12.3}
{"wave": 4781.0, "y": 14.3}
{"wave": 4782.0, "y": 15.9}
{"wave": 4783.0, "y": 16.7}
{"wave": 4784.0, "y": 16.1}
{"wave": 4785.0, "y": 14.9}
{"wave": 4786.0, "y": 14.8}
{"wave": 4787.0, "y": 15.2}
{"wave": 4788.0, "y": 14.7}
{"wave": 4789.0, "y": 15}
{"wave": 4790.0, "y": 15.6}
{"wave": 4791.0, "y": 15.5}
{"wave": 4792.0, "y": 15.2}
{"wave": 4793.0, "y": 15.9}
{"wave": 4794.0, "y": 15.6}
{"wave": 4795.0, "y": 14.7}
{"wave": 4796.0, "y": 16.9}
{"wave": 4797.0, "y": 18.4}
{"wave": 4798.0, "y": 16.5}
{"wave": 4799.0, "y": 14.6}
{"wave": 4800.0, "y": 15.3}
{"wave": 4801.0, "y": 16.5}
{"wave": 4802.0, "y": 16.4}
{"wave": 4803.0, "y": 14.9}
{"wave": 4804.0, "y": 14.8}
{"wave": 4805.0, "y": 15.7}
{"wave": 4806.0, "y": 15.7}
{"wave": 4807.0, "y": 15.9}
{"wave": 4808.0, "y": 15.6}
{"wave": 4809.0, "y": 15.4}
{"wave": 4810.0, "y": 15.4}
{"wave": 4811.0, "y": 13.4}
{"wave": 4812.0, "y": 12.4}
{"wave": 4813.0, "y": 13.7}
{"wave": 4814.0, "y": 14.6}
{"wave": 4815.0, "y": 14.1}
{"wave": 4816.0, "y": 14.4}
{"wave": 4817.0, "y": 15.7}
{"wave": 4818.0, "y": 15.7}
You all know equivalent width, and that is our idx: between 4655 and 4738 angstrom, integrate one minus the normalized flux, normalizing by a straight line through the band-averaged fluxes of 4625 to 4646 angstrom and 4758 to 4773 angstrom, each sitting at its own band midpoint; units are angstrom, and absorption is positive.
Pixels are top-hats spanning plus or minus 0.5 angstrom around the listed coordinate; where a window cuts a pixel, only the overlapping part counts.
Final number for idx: 2.0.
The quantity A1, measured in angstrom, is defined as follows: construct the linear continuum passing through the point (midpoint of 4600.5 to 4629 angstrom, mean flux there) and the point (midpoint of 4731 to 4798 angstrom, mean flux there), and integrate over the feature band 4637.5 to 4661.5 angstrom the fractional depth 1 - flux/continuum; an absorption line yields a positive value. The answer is 0.29 angstrom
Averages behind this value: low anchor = 15.7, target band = 15.3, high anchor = 14.8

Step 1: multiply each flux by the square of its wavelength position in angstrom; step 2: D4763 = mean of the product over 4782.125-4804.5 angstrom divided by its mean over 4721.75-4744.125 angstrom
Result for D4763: 1.11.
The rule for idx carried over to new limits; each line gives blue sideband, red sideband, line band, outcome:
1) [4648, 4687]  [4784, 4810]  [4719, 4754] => 2.5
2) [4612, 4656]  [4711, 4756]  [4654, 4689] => -1.6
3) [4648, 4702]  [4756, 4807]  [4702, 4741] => 2.2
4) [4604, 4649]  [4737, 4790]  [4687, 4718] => 0.5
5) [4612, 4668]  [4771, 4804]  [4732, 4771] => 2.3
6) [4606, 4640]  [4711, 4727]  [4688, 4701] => -0.3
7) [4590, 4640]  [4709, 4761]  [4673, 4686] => -0.8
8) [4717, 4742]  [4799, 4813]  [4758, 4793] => -0.8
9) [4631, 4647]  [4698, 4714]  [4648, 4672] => 0.2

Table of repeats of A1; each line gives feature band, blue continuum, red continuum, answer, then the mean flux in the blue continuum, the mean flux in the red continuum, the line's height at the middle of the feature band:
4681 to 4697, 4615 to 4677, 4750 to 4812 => -0.63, 15.4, 15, 15.3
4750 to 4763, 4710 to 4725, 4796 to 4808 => 0.82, 14.4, 15.9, 15.1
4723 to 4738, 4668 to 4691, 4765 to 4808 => 0.88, 15.4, 15.3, 15.4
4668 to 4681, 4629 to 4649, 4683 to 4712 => 0.73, 15.6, 15.5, 15.5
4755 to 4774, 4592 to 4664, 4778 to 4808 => 0.78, 15.7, 15.4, 15.4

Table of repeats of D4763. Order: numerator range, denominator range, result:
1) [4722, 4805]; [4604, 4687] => 1.00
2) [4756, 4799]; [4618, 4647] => 1.05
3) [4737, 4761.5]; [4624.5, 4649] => 0.97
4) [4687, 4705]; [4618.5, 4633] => 1.02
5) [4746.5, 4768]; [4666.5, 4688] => 0.97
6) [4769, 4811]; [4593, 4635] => 1.04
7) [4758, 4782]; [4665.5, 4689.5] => 1.01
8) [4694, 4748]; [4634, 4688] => 0.97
